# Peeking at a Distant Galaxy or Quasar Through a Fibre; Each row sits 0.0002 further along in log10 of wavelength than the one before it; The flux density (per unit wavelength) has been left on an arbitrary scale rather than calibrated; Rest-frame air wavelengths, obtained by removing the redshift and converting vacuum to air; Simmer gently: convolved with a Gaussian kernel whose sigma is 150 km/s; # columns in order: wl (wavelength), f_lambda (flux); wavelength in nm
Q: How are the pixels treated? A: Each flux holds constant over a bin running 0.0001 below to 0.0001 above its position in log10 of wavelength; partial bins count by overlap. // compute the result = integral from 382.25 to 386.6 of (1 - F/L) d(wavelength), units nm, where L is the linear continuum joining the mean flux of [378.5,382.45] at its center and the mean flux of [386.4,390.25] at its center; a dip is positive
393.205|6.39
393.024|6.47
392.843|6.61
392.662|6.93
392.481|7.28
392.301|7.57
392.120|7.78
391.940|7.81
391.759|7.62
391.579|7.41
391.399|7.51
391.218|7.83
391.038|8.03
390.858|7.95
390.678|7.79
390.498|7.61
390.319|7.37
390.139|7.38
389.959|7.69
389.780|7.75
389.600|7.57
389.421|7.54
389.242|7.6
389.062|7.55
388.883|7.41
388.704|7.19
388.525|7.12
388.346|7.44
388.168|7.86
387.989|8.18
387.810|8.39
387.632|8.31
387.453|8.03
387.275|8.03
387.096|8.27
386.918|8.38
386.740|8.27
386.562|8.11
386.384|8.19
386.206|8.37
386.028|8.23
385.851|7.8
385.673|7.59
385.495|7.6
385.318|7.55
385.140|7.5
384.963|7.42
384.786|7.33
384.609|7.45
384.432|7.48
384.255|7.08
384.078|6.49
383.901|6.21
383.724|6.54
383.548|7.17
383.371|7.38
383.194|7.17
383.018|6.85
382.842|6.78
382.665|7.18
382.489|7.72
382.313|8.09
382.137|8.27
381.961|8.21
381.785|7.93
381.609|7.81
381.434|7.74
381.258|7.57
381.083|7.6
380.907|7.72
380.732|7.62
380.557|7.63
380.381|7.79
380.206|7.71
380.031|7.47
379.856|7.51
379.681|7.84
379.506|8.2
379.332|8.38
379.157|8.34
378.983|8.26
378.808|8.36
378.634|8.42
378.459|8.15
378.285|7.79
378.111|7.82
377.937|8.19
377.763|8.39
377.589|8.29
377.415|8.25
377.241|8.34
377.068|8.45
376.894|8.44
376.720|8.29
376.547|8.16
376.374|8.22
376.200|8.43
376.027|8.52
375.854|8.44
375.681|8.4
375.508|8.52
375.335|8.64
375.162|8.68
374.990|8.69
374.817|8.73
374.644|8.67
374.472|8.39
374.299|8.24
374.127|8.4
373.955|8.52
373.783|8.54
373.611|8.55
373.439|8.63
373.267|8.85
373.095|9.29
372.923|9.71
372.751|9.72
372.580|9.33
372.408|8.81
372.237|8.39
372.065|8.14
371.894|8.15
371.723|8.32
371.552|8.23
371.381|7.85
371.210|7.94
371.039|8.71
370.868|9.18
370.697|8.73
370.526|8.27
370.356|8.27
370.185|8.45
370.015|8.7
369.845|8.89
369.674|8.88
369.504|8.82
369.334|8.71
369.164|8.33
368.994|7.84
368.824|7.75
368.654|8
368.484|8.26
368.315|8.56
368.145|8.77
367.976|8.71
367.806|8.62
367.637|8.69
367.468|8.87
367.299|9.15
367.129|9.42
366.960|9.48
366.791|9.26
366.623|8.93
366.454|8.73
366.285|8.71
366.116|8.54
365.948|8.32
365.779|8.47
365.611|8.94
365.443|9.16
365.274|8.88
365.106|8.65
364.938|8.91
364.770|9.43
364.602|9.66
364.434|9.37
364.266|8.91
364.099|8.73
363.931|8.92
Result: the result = 0.261 nm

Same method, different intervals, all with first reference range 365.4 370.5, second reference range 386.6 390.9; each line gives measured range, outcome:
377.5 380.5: 0.05 nm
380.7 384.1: 0.27 nm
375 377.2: -0.03 nm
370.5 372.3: 0.03 nm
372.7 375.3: -0.11 nm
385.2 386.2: 0.01 nm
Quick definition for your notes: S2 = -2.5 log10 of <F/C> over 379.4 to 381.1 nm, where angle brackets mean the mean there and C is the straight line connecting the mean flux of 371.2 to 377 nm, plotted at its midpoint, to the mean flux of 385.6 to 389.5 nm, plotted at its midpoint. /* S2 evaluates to 0.07 mag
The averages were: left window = 8.56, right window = 7.9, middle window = 7.72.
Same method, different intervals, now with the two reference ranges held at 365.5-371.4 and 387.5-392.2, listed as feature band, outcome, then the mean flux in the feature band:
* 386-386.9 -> -0.055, 8.24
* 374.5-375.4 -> -0.041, 8.67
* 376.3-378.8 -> -0.001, 8.23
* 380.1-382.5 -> 0.034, 7.82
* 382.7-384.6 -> 0.148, 6.94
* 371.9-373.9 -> -0.055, 8.87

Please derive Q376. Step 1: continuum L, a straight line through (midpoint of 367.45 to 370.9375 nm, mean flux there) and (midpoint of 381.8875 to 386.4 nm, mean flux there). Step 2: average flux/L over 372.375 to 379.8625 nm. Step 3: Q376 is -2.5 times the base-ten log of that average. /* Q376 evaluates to -0.06 mag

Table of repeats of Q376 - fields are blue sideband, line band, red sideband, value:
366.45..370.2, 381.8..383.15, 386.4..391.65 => 0.07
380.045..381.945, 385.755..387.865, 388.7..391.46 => -0.07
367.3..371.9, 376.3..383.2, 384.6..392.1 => 0.02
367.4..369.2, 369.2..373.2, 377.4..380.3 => -0.05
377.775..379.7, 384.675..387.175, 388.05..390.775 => -0.02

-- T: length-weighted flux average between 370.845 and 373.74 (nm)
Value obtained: 8.68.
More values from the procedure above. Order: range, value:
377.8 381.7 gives 7.91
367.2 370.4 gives 8.55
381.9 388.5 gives 7.64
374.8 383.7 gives 7.99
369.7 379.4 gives 8.49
